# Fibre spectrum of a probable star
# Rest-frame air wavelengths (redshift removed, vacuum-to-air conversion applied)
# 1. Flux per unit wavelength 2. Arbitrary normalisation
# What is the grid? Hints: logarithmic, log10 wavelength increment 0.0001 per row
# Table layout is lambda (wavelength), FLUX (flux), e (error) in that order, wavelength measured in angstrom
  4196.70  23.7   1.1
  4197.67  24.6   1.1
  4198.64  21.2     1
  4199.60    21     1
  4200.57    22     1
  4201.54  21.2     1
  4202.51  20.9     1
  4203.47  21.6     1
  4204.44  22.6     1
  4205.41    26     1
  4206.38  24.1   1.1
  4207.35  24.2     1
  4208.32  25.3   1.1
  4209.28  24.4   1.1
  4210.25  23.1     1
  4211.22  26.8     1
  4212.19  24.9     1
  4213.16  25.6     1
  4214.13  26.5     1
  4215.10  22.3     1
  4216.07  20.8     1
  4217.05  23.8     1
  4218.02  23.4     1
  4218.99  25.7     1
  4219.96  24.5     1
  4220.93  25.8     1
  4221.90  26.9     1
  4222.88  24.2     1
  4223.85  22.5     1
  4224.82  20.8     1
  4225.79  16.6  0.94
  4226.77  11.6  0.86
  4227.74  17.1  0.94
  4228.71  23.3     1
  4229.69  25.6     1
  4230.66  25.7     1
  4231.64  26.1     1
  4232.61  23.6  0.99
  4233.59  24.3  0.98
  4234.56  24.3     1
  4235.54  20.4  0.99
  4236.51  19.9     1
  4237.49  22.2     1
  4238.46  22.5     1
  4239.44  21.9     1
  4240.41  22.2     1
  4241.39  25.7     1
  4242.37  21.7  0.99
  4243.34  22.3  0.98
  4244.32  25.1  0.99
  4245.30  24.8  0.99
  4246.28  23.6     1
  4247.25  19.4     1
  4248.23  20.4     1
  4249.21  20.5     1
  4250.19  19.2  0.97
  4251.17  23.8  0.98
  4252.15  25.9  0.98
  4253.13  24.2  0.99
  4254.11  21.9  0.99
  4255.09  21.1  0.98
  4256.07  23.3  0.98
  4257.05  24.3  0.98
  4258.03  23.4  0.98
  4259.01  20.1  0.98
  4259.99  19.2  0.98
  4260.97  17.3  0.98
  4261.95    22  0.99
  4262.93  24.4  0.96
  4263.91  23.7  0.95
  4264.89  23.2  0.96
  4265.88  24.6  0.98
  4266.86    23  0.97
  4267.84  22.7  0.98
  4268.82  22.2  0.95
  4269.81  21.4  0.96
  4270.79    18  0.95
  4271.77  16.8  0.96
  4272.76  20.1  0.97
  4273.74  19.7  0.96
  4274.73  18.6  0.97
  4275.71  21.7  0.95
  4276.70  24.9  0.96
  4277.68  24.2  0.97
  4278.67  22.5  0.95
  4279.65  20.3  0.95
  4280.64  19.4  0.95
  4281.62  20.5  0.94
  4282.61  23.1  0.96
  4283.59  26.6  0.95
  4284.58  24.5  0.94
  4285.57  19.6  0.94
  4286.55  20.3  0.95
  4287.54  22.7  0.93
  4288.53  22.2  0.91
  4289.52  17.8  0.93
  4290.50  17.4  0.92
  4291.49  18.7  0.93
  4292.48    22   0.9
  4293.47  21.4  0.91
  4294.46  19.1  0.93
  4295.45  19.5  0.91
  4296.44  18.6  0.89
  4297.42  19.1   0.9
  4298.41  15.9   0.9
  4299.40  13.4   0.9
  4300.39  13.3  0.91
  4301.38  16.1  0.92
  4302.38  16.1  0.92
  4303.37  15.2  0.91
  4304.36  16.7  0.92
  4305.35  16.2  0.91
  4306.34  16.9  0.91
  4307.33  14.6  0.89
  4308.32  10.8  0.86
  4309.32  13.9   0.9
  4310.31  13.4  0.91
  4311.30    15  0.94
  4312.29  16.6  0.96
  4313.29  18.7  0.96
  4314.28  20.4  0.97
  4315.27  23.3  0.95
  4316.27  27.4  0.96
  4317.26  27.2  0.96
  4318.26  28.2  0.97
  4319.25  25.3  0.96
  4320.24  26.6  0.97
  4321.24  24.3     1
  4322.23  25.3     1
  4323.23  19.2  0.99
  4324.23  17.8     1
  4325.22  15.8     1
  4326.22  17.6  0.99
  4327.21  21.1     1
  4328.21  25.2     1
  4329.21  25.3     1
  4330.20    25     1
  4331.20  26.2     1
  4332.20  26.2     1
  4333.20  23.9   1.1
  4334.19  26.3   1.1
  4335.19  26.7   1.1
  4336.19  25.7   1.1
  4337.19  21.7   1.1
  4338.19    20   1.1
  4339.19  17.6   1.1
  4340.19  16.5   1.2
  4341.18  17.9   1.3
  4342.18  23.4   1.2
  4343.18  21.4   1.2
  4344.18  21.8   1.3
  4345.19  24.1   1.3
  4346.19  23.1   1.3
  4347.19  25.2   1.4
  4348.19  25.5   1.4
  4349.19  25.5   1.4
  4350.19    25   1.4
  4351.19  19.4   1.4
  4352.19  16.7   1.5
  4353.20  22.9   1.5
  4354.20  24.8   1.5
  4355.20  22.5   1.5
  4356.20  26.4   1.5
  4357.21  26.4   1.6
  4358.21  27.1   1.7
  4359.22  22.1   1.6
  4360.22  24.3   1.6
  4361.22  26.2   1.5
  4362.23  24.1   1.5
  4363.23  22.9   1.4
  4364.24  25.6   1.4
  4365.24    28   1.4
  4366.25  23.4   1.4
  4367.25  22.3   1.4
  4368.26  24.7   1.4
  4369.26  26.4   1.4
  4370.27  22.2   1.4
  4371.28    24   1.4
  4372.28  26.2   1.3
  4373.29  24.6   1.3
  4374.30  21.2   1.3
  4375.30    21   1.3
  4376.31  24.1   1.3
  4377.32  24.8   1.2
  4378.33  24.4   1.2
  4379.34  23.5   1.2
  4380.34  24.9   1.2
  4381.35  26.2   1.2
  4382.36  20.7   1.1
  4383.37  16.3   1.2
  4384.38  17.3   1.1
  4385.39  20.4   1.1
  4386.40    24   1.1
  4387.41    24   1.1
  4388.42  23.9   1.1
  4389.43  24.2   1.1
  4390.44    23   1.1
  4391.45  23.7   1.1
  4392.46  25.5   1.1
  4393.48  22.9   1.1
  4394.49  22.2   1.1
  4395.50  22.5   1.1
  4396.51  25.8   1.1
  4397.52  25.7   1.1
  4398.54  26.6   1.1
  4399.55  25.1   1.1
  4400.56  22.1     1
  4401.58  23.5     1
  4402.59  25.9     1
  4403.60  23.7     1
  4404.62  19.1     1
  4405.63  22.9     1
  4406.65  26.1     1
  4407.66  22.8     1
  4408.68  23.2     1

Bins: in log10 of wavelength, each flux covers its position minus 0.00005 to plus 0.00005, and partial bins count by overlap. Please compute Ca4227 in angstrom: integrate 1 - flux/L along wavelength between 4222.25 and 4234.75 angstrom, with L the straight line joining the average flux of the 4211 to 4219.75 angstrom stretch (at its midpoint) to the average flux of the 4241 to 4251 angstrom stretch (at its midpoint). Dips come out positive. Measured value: 0.8 angstrom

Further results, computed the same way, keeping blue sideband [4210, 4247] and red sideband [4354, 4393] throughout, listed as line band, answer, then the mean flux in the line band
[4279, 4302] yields 3.7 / 19.6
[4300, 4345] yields 5.6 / 20.6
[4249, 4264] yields 0.7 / 22.1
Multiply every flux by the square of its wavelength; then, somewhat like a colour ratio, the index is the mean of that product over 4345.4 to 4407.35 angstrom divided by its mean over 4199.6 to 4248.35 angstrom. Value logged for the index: 1.1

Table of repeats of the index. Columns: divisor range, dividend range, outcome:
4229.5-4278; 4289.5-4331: 0.89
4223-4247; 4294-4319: 0.83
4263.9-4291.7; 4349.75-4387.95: 1.14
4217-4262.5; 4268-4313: 0.86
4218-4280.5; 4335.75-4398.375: 1.11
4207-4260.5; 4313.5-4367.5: 1.07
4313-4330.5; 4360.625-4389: 1.05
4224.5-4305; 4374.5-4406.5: 1.17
